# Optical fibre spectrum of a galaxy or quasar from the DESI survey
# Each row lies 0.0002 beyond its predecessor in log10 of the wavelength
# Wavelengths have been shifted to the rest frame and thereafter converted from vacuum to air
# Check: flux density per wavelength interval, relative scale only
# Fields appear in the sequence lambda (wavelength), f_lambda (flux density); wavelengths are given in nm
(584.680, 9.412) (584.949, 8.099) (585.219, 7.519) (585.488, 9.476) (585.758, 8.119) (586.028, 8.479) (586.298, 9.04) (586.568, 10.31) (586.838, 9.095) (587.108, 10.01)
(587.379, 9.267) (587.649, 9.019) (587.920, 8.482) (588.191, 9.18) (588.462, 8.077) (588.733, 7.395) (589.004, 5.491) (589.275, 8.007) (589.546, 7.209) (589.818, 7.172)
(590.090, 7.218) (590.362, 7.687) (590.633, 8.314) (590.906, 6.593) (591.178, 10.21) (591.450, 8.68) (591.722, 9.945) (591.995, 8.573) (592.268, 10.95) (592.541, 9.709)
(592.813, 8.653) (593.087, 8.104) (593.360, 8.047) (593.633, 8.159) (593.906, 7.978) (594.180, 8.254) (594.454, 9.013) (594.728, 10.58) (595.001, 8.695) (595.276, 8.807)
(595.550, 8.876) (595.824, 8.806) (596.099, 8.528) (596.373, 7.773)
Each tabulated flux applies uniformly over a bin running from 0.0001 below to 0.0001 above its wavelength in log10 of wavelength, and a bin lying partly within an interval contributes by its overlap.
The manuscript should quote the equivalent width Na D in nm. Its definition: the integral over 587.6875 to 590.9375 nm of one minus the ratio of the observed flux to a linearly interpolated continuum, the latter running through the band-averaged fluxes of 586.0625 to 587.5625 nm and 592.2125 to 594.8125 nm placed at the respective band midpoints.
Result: 0.56 nm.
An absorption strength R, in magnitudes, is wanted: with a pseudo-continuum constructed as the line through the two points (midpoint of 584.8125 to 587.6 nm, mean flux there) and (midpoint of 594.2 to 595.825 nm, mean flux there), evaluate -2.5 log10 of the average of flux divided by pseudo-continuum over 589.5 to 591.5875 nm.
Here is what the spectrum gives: 0.14 mag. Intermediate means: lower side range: 8.95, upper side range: 9.09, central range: 7.92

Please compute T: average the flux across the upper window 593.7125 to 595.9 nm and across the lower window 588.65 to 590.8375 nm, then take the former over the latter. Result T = 1.22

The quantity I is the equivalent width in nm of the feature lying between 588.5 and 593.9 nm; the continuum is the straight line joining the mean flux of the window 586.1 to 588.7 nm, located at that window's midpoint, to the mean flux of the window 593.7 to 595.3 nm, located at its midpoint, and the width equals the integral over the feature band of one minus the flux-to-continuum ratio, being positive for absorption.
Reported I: 0.45 nm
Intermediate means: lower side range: 9.08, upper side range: 8.86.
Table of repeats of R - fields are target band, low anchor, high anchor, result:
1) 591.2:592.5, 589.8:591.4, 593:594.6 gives -0.187 mag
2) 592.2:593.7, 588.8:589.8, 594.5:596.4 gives -0.097 mag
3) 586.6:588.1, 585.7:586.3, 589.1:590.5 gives -0.143 mag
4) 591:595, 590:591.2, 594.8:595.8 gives -0.082 mag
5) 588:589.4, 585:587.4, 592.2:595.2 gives 0.169 mag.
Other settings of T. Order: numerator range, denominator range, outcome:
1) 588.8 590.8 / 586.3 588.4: 0.79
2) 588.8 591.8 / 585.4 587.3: 0.85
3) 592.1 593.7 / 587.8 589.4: 1.15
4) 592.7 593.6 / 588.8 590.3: 1.17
